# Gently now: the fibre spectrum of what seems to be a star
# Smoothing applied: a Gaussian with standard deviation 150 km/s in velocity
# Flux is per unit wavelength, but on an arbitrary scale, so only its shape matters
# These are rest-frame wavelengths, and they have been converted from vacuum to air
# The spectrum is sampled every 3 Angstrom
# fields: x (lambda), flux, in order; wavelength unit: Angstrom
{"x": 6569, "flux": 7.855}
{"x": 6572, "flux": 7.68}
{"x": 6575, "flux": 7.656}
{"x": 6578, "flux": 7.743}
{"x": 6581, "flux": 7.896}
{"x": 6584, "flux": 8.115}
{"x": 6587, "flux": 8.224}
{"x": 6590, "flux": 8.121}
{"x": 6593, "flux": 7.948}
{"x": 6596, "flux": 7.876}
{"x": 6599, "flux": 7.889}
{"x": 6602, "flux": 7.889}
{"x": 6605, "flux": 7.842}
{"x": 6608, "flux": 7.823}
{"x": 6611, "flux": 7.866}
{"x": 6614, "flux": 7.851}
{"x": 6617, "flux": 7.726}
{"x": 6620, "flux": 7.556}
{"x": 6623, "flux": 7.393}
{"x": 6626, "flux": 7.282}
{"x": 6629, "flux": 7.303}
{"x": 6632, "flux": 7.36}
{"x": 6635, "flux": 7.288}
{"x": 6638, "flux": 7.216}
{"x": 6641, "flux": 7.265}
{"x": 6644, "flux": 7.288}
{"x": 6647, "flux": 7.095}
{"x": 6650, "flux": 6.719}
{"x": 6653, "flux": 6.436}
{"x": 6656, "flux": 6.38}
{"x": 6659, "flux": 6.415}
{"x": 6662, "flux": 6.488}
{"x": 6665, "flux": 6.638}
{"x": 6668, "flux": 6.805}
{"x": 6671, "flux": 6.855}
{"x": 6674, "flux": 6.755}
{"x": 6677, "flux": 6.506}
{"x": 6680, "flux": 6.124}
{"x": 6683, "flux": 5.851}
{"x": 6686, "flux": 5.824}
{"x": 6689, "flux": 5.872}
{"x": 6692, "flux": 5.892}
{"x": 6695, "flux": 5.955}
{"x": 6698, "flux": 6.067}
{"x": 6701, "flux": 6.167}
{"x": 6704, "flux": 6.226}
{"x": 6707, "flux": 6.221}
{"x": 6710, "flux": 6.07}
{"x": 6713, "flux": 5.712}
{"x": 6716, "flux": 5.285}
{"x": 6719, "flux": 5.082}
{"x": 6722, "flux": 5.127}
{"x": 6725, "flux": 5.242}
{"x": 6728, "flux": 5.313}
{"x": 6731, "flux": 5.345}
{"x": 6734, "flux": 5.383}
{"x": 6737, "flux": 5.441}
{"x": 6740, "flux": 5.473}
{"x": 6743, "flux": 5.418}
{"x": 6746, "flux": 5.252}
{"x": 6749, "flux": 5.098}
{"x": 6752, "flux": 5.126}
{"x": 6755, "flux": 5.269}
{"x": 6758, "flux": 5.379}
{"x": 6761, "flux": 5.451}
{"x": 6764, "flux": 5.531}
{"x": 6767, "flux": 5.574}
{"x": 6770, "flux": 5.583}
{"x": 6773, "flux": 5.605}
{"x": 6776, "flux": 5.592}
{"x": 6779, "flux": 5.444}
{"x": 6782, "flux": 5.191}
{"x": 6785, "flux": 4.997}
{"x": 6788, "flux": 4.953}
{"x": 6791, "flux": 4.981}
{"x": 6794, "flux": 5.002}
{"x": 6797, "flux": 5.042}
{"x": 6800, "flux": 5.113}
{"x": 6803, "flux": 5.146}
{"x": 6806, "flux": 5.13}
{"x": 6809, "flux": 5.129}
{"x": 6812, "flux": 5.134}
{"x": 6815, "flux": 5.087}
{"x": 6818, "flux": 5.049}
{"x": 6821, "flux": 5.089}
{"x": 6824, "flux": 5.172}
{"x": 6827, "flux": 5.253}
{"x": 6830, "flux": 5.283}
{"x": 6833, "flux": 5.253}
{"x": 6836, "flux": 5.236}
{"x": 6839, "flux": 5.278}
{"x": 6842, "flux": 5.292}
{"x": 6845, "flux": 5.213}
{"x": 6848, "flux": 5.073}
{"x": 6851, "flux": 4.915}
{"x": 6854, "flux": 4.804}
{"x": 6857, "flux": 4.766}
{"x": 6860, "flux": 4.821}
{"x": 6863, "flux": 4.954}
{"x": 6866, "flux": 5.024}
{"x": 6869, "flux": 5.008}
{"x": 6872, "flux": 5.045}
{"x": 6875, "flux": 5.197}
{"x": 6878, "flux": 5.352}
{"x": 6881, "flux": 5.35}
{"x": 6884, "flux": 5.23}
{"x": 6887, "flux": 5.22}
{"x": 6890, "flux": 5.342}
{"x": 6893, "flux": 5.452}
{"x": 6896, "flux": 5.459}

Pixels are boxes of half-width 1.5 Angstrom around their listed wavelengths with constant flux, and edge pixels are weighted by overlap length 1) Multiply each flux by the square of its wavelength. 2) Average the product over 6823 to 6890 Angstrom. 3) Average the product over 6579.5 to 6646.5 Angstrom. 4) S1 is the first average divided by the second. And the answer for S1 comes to 0.7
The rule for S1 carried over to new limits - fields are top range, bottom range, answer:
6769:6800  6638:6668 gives 0.80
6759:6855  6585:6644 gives 0.72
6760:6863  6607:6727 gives 0.82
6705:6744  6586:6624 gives 0.72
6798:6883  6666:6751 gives 0.92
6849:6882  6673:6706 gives 0.87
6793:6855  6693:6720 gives 0.90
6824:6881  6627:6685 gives 0.80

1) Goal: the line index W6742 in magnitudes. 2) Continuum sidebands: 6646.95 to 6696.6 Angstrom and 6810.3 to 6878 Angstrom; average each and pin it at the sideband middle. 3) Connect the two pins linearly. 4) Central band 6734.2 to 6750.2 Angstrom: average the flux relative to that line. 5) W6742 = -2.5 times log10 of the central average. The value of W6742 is 0.10 mag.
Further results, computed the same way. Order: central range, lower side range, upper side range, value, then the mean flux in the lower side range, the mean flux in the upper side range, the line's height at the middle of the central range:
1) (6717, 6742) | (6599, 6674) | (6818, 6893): 0.19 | 7.2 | 5.14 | 6.33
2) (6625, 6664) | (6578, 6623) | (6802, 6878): 0.06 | 7.88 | 5.1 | 7.37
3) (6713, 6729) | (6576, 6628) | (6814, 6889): 0.24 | 7.82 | 5.12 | 6.53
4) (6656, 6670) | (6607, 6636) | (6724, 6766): 0.04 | 7.54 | 5.34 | 6.8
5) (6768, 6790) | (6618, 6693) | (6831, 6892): 0.09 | 6.76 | 5.12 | 5.78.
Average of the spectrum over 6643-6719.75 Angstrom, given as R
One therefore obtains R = 6.26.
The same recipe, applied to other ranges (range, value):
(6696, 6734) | 5.65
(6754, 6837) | 5.24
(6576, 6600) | 7.97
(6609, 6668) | 7.13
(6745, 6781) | 5.41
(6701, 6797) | 5.41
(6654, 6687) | 6.43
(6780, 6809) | 5.07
